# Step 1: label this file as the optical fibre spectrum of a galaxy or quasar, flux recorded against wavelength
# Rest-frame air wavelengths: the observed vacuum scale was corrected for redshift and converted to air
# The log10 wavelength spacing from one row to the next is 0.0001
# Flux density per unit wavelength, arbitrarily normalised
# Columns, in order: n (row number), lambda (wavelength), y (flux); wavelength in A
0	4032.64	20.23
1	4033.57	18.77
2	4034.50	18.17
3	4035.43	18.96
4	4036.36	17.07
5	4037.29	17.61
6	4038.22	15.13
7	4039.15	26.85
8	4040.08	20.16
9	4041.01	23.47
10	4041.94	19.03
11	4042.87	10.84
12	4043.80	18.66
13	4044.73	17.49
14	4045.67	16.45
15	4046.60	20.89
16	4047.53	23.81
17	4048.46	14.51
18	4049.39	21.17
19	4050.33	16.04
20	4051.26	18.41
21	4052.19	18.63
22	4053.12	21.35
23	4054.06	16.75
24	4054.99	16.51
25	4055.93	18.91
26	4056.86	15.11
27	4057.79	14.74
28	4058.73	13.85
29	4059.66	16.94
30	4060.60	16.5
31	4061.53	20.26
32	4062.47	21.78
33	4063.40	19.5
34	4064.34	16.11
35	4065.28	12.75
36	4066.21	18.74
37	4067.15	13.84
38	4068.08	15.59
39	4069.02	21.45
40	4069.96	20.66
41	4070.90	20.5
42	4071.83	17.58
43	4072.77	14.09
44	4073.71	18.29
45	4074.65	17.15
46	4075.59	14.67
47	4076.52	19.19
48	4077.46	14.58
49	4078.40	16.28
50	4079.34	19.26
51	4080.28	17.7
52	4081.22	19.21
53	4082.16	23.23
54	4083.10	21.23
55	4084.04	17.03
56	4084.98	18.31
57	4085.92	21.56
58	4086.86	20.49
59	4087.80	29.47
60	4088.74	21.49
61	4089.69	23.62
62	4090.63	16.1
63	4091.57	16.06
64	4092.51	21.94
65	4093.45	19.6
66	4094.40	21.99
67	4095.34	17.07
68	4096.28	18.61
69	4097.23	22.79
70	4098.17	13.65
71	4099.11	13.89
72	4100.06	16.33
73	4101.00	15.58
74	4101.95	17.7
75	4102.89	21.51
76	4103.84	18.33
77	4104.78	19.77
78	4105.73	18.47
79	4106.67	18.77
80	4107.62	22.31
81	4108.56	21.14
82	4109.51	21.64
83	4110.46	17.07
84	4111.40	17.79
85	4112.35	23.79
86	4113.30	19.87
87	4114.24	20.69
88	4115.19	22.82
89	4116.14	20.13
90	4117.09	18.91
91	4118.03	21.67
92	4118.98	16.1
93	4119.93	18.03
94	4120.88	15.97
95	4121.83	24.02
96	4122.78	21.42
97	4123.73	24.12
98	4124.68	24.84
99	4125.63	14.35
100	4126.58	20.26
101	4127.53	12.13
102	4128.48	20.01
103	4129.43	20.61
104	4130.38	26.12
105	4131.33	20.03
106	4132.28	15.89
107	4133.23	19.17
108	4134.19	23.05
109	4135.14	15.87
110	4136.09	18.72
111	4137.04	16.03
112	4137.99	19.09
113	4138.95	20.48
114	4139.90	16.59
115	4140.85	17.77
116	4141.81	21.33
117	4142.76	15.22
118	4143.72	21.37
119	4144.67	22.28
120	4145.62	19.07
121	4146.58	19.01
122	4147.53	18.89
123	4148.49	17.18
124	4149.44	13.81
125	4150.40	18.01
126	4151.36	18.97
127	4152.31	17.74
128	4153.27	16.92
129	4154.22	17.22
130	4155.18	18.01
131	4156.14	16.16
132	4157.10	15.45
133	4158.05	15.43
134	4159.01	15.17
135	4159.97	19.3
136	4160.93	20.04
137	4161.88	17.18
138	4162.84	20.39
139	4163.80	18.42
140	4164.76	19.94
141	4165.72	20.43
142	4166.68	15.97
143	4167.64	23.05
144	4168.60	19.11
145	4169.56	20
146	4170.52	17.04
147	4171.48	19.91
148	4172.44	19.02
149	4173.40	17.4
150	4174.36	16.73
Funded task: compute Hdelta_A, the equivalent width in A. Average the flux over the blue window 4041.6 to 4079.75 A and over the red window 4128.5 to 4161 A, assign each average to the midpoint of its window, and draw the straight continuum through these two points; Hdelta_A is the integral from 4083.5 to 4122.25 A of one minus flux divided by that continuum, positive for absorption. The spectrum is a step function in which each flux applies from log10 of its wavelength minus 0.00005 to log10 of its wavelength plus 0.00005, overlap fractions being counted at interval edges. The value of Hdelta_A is -3.43 A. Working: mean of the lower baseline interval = 17.5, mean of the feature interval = 19.6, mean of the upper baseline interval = 18.4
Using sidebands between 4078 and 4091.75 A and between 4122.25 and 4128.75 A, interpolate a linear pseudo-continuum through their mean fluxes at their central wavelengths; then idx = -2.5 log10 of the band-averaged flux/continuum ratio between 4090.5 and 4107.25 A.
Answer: 0.10 mag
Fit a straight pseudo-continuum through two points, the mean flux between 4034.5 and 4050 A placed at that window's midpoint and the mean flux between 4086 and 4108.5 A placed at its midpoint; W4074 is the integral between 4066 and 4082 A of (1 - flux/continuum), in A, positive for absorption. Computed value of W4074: 1.3 A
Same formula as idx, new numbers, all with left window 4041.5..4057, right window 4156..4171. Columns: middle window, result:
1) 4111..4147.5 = -0.077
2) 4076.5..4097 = -0.096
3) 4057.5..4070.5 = 0.040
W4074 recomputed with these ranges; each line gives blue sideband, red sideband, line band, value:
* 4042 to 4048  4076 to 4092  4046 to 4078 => 1.9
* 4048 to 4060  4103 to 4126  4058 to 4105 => 0.1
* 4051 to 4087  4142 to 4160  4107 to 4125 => -2.9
